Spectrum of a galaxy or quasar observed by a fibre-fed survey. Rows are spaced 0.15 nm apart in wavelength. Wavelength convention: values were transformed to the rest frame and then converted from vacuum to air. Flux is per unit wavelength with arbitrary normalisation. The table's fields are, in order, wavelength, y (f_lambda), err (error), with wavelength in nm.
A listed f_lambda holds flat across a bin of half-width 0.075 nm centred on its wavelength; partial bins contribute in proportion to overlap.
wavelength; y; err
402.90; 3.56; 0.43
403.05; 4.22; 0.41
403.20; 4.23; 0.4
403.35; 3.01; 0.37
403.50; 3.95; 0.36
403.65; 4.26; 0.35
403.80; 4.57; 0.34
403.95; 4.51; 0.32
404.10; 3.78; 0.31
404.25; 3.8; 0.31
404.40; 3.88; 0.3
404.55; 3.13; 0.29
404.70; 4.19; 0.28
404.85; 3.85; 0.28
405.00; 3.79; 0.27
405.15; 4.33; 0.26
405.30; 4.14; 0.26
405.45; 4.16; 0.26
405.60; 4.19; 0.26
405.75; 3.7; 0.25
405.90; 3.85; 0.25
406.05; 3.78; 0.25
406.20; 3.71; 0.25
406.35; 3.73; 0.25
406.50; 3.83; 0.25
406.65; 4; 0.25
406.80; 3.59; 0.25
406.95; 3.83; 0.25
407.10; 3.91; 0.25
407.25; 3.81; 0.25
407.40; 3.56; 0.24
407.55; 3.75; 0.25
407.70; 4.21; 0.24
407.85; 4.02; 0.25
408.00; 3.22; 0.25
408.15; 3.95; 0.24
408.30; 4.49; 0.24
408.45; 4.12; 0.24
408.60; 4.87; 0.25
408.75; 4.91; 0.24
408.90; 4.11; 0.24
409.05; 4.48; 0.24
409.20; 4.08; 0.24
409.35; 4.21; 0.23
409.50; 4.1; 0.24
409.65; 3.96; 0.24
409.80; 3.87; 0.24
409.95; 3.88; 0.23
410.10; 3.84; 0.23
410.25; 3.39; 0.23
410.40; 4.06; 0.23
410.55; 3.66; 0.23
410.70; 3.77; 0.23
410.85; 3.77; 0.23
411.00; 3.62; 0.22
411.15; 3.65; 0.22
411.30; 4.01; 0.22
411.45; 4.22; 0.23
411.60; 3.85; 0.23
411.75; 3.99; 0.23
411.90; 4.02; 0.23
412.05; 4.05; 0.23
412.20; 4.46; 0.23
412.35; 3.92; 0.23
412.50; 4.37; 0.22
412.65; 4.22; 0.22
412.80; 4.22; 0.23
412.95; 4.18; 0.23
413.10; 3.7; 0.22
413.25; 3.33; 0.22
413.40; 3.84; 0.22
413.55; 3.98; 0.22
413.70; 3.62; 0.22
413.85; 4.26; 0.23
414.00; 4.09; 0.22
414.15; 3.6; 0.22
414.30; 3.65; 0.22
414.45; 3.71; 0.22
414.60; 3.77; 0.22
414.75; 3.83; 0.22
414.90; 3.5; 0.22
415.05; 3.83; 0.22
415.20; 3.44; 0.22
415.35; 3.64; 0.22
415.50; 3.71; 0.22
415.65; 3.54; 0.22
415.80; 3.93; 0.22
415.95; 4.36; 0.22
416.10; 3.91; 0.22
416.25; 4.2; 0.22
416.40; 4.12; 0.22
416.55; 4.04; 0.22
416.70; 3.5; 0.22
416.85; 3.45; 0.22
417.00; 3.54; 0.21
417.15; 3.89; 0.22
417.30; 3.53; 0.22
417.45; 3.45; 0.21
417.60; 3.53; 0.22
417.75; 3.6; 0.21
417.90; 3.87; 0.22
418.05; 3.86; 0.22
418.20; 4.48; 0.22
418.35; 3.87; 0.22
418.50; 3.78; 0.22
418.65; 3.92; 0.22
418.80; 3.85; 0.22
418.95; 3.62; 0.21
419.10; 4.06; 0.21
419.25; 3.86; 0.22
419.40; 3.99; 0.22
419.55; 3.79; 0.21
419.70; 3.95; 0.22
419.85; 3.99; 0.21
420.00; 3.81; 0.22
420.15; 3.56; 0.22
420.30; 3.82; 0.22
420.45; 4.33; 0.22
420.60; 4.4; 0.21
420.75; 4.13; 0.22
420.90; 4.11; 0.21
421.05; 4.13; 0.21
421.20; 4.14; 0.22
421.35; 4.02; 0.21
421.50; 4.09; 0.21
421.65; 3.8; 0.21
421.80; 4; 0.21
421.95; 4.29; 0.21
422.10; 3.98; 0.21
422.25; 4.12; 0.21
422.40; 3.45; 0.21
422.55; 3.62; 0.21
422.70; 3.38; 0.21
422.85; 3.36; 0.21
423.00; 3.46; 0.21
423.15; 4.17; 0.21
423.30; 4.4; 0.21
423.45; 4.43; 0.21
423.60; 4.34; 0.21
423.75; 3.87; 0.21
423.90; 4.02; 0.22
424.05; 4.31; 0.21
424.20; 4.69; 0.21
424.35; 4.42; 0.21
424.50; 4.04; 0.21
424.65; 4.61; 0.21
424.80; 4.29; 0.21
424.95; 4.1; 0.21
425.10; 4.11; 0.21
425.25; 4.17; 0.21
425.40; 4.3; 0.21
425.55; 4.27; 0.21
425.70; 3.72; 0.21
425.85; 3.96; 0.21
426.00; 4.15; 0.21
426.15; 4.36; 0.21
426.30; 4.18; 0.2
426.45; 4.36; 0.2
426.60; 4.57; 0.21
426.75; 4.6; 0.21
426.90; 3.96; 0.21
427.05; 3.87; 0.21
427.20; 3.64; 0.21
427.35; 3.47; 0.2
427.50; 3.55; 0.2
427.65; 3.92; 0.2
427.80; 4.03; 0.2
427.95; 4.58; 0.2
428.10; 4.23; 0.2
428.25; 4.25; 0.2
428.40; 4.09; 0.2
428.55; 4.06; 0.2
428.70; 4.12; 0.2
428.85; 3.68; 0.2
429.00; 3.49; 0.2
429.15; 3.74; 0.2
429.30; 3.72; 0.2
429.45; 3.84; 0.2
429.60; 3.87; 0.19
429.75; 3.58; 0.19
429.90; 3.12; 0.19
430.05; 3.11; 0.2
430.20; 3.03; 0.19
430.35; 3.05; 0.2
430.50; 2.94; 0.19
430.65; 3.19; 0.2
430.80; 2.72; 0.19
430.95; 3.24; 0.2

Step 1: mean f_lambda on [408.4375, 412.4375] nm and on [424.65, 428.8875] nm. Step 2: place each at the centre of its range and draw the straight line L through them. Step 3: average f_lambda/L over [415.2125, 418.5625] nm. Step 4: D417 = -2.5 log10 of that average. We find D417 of 0.07 mag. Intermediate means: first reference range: 4.03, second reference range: 4.11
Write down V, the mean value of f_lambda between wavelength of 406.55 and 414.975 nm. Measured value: 3.95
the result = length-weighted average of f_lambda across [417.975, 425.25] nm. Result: 4.02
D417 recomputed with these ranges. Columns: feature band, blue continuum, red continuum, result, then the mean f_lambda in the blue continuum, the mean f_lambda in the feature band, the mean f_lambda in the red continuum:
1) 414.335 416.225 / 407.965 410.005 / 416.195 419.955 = 0.05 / 4.18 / 3.77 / 3.83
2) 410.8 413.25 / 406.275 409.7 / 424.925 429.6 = 0.01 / 4.03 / 4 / 4.03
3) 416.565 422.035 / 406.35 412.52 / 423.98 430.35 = 0.03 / 3.98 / 3.89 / 3.99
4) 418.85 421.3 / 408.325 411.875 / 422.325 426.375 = 0.02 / 4.02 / 3.98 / 4.08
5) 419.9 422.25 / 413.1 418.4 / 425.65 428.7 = -0.03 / 3.78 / 4.04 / 4.08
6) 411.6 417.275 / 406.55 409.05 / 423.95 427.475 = 0.06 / 4.03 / 3.87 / 4.17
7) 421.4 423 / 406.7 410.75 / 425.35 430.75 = 0.03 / 3.99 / 3.8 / 3.84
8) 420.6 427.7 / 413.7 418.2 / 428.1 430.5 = -0.10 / 3.78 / 4.07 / 3.65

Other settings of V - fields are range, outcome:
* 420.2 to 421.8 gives 4.08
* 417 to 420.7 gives 3.86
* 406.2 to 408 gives 3.81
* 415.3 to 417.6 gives 3.78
